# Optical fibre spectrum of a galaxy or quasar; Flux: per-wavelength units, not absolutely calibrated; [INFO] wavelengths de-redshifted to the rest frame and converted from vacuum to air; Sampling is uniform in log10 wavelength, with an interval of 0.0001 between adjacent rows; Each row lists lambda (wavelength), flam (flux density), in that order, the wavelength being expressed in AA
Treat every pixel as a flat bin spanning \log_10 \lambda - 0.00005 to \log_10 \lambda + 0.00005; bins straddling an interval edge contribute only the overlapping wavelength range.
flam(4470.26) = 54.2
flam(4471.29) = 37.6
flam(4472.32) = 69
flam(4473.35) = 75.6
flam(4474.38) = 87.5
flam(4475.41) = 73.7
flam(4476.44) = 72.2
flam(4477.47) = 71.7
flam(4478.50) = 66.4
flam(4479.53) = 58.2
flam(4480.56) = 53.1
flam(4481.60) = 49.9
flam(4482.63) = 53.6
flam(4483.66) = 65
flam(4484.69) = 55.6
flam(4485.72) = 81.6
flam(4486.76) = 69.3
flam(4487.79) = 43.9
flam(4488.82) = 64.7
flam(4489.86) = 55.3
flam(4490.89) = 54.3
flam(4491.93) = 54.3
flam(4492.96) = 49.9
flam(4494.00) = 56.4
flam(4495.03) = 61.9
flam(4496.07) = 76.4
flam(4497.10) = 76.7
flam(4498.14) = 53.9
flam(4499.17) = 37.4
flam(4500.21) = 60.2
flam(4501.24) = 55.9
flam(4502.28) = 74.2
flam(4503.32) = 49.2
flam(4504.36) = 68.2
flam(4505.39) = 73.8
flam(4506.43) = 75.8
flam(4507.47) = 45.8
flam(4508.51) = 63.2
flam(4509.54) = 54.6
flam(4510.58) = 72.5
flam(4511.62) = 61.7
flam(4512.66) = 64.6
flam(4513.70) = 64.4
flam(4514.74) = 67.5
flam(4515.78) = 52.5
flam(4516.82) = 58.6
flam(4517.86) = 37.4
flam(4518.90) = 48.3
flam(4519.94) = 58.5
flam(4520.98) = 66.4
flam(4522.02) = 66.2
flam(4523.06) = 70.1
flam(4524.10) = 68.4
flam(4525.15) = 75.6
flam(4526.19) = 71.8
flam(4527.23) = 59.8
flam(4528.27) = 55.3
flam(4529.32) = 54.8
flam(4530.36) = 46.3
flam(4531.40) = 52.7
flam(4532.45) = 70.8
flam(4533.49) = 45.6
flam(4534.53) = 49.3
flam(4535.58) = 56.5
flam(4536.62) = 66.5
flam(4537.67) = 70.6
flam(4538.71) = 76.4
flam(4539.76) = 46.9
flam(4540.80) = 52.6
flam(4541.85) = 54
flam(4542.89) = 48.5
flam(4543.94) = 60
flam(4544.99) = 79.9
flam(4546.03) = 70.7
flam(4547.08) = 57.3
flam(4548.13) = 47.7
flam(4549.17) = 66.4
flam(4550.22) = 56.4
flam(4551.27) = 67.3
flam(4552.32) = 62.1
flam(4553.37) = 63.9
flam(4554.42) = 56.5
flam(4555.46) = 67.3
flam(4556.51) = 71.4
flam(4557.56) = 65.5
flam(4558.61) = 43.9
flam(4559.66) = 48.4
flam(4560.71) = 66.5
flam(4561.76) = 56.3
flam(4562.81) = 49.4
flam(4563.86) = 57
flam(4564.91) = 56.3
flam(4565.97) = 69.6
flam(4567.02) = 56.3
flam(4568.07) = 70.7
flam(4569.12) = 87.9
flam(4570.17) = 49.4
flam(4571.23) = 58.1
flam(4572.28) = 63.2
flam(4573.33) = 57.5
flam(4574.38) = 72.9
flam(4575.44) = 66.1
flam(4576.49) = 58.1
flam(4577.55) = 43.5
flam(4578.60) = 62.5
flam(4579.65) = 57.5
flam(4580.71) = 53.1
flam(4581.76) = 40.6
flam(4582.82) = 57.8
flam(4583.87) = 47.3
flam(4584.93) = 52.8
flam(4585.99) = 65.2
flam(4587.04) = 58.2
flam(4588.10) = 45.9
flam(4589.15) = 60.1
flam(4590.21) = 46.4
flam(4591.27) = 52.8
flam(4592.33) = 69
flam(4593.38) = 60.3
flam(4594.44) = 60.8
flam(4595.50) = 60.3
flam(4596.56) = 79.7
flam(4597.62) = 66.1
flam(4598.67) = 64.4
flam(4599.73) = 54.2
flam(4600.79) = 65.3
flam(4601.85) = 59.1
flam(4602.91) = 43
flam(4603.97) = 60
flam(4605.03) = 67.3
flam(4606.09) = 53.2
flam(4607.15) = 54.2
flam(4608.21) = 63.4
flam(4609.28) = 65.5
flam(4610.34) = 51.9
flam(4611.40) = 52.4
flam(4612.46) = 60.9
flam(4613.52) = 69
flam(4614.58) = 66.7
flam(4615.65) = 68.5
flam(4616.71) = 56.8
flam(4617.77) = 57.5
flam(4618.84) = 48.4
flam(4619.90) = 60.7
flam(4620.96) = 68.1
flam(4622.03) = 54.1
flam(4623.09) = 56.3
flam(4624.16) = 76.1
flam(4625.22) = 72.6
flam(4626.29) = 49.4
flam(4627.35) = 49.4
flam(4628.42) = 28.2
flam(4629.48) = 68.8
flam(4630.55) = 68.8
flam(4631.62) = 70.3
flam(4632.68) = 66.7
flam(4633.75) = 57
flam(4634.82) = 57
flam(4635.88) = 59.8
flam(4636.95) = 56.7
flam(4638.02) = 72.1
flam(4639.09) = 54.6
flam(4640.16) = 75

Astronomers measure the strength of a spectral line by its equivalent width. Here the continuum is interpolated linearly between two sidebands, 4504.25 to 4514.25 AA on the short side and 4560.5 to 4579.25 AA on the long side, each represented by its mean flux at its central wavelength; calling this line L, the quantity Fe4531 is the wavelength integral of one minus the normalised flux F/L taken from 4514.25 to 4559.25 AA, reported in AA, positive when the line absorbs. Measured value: 2.0 AA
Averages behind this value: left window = 64.3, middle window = 60.1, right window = 61.1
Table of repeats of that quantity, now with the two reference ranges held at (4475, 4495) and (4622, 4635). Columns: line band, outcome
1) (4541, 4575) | -0.55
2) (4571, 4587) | 0.79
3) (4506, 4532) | -0.08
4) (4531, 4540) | 0.04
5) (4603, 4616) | -0.09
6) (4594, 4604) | -0.23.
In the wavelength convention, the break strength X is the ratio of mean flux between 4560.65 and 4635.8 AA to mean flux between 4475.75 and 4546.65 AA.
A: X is 0.98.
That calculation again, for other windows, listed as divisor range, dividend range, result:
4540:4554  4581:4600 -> 0.96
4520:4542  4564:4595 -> 0.96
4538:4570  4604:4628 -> 0.98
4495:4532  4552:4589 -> 0.96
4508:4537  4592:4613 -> 1.01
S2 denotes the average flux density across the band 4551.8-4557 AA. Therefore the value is 64.3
